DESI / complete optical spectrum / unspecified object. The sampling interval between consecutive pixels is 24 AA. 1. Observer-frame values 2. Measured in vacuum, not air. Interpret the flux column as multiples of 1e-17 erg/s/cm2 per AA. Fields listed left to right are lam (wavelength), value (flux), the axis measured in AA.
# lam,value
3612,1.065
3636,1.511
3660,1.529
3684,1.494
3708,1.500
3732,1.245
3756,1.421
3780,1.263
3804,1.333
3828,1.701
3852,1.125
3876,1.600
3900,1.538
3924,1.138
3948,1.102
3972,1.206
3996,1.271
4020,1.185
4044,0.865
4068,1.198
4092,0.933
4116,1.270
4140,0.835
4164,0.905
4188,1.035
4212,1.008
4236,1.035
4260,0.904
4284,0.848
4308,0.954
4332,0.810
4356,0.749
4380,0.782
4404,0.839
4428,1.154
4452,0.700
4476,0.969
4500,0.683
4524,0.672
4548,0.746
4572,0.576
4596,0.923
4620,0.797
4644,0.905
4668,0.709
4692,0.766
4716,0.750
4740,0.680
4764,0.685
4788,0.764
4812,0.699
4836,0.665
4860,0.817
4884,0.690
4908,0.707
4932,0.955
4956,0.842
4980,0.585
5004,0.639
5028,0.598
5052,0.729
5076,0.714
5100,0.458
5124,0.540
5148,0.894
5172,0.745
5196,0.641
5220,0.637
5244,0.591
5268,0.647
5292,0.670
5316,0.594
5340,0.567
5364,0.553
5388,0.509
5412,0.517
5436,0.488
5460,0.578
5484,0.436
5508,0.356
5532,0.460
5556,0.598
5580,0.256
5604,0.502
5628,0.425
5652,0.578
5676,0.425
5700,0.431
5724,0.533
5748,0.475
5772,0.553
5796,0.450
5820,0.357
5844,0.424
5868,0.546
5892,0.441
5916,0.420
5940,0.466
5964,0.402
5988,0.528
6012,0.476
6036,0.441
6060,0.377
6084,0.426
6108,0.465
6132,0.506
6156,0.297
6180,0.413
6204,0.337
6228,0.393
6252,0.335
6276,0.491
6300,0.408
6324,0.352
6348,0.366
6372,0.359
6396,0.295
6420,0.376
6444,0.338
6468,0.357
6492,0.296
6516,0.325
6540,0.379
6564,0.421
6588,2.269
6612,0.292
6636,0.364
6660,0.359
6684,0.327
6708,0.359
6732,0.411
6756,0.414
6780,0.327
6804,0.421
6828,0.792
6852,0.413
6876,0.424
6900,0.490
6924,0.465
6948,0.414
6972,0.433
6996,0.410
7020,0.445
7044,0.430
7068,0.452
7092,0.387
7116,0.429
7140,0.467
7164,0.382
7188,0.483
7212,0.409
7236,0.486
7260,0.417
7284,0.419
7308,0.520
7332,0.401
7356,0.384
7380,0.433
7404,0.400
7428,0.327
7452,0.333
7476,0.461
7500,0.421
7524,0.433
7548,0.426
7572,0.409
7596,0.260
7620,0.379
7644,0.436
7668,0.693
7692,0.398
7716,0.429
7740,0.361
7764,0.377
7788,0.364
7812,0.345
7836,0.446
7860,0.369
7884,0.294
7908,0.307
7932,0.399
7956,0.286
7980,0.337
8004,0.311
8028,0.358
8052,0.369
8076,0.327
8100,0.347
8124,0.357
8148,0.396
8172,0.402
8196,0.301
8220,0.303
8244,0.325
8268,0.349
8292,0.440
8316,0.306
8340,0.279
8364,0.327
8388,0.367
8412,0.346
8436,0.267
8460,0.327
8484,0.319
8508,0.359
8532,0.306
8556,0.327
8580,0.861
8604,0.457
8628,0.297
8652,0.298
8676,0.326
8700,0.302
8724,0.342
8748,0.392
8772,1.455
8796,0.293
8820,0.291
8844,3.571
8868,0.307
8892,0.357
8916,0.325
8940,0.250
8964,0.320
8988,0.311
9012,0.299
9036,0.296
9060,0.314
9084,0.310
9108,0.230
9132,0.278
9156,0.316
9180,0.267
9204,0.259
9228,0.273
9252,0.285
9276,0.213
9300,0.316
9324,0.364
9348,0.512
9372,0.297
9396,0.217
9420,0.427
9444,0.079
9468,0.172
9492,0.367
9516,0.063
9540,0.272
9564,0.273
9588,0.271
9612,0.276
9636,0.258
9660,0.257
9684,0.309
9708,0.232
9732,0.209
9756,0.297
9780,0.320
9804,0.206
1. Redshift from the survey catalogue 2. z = 0.77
